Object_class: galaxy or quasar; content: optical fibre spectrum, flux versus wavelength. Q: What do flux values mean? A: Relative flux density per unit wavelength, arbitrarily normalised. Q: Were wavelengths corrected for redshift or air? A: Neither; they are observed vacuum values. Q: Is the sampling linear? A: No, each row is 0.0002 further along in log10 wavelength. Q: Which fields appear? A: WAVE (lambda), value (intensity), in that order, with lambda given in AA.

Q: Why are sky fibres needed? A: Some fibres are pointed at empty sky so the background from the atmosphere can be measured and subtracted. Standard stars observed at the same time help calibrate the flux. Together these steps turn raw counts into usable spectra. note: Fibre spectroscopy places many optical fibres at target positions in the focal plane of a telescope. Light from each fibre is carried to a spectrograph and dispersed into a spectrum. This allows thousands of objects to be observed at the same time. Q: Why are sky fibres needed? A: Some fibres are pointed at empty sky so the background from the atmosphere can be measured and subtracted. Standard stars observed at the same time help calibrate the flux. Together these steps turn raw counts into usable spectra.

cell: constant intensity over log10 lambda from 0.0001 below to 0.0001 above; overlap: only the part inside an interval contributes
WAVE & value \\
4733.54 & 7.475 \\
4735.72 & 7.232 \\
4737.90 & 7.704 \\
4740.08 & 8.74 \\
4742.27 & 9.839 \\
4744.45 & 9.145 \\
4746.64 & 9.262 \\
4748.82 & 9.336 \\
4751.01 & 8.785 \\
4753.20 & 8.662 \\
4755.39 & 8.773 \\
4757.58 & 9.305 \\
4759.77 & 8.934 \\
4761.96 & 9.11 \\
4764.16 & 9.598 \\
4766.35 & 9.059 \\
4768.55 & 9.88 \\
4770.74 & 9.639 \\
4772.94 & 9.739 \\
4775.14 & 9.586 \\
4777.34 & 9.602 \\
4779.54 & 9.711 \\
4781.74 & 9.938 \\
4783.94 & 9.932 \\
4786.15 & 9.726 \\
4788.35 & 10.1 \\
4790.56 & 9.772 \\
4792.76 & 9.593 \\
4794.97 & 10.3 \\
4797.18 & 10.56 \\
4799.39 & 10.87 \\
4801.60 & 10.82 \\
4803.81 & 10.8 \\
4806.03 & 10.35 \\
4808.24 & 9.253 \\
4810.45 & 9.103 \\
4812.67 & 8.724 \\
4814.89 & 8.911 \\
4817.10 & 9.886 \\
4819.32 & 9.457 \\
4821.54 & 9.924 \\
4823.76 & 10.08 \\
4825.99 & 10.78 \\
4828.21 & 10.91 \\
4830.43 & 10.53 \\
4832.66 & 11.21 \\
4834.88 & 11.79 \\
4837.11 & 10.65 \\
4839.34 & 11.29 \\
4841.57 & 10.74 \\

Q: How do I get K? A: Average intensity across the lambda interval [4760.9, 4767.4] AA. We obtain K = 9.25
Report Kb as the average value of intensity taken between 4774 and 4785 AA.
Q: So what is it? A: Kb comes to 9.76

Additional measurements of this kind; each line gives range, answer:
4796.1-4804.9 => 10.8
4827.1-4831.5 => 10.7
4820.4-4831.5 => 10.4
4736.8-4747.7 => 8.93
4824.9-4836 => 11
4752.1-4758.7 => 8.91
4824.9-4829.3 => 10.9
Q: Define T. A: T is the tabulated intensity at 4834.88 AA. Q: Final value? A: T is 11.79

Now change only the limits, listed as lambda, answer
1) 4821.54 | 9.924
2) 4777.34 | 9.602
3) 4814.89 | 8.911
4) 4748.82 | 9.336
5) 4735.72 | 7.232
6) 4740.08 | 8.74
